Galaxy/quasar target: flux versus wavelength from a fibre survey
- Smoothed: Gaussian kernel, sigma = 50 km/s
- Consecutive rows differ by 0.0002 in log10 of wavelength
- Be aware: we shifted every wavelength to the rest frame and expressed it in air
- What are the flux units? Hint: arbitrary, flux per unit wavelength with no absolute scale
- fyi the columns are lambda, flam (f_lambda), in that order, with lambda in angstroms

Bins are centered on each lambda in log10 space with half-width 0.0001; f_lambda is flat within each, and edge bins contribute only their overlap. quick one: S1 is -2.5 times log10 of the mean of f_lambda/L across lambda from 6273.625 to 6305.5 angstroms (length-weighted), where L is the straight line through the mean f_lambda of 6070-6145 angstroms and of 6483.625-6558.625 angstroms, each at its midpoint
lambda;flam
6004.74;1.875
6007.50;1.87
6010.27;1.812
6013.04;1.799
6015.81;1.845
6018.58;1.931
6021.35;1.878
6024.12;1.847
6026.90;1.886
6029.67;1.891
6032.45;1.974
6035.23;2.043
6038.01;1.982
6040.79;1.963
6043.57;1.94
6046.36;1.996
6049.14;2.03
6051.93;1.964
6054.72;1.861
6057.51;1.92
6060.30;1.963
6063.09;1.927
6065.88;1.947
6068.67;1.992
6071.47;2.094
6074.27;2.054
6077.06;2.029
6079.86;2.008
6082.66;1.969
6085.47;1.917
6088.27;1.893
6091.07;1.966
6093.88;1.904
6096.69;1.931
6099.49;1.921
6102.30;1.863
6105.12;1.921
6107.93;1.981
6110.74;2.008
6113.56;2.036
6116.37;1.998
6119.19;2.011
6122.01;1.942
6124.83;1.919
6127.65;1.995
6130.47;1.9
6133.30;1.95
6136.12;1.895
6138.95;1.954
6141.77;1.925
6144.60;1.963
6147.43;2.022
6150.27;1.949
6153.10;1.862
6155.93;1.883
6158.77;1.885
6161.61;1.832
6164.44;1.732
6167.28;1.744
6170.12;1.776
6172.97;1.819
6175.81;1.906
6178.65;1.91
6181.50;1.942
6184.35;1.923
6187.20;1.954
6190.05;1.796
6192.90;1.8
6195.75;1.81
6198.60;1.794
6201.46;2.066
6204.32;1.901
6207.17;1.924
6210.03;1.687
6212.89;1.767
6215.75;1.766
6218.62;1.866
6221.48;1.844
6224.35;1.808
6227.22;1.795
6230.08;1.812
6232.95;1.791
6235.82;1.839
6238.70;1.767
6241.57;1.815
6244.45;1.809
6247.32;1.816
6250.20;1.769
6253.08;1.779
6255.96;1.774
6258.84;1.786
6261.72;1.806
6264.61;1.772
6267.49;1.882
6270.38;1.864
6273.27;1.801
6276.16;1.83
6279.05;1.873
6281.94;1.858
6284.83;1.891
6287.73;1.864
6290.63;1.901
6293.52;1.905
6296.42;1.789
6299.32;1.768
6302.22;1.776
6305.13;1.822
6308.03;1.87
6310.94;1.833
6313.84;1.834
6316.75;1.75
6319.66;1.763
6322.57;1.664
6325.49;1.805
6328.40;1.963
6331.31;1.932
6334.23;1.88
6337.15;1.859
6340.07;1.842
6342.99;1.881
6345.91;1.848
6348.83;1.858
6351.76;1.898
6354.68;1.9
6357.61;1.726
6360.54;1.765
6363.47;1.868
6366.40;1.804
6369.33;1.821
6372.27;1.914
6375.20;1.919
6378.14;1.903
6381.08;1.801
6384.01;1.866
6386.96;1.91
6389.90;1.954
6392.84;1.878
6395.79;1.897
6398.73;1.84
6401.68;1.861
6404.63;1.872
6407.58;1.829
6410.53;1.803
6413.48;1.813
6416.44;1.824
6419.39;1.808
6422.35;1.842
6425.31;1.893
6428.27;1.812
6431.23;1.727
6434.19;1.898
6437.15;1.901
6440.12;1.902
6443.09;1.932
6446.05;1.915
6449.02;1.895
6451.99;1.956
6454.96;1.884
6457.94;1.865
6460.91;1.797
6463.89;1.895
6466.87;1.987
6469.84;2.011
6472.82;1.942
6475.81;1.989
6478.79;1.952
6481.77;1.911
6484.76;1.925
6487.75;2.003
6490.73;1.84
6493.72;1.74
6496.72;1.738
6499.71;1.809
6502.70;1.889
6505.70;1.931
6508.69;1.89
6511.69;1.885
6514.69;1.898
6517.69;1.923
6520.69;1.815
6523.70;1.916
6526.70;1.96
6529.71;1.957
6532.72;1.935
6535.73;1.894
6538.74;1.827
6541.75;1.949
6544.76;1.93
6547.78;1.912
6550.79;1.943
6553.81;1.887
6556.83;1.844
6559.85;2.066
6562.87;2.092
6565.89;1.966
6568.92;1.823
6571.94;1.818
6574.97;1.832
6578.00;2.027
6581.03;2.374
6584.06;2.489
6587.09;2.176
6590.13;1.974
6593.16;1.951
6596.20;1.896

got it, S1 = 0.05 mag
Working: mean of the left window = 1.96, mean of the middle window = 1.84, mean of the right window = 1.89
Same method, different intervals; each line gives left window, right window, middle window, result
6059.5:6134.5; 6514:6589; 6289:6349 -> 0.08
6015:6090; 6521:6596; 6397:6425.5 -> 0.08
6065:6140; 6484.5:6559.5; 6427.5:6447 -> 0.02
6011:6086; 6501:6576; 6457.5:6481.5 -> -0.01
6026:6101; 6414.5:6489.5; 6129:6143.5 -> 0.01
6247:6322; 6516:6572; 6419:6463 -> 0.01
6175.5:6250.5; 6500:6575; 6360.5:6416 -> 0.01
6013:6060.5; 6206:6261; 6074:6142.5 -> -0.04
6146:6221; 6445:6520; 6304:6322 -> 0.04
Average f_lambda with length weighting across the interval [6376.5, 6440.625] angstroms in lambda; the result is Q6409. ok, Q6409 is 1.86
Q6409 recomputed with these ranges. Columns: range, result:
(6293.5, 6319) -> 1.81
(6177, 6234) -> 1.85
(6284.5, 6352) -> 1.84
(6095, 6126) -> 1.96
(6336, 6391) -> 1.86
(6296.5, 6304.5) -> 1.78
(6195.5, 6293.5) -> 1.83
